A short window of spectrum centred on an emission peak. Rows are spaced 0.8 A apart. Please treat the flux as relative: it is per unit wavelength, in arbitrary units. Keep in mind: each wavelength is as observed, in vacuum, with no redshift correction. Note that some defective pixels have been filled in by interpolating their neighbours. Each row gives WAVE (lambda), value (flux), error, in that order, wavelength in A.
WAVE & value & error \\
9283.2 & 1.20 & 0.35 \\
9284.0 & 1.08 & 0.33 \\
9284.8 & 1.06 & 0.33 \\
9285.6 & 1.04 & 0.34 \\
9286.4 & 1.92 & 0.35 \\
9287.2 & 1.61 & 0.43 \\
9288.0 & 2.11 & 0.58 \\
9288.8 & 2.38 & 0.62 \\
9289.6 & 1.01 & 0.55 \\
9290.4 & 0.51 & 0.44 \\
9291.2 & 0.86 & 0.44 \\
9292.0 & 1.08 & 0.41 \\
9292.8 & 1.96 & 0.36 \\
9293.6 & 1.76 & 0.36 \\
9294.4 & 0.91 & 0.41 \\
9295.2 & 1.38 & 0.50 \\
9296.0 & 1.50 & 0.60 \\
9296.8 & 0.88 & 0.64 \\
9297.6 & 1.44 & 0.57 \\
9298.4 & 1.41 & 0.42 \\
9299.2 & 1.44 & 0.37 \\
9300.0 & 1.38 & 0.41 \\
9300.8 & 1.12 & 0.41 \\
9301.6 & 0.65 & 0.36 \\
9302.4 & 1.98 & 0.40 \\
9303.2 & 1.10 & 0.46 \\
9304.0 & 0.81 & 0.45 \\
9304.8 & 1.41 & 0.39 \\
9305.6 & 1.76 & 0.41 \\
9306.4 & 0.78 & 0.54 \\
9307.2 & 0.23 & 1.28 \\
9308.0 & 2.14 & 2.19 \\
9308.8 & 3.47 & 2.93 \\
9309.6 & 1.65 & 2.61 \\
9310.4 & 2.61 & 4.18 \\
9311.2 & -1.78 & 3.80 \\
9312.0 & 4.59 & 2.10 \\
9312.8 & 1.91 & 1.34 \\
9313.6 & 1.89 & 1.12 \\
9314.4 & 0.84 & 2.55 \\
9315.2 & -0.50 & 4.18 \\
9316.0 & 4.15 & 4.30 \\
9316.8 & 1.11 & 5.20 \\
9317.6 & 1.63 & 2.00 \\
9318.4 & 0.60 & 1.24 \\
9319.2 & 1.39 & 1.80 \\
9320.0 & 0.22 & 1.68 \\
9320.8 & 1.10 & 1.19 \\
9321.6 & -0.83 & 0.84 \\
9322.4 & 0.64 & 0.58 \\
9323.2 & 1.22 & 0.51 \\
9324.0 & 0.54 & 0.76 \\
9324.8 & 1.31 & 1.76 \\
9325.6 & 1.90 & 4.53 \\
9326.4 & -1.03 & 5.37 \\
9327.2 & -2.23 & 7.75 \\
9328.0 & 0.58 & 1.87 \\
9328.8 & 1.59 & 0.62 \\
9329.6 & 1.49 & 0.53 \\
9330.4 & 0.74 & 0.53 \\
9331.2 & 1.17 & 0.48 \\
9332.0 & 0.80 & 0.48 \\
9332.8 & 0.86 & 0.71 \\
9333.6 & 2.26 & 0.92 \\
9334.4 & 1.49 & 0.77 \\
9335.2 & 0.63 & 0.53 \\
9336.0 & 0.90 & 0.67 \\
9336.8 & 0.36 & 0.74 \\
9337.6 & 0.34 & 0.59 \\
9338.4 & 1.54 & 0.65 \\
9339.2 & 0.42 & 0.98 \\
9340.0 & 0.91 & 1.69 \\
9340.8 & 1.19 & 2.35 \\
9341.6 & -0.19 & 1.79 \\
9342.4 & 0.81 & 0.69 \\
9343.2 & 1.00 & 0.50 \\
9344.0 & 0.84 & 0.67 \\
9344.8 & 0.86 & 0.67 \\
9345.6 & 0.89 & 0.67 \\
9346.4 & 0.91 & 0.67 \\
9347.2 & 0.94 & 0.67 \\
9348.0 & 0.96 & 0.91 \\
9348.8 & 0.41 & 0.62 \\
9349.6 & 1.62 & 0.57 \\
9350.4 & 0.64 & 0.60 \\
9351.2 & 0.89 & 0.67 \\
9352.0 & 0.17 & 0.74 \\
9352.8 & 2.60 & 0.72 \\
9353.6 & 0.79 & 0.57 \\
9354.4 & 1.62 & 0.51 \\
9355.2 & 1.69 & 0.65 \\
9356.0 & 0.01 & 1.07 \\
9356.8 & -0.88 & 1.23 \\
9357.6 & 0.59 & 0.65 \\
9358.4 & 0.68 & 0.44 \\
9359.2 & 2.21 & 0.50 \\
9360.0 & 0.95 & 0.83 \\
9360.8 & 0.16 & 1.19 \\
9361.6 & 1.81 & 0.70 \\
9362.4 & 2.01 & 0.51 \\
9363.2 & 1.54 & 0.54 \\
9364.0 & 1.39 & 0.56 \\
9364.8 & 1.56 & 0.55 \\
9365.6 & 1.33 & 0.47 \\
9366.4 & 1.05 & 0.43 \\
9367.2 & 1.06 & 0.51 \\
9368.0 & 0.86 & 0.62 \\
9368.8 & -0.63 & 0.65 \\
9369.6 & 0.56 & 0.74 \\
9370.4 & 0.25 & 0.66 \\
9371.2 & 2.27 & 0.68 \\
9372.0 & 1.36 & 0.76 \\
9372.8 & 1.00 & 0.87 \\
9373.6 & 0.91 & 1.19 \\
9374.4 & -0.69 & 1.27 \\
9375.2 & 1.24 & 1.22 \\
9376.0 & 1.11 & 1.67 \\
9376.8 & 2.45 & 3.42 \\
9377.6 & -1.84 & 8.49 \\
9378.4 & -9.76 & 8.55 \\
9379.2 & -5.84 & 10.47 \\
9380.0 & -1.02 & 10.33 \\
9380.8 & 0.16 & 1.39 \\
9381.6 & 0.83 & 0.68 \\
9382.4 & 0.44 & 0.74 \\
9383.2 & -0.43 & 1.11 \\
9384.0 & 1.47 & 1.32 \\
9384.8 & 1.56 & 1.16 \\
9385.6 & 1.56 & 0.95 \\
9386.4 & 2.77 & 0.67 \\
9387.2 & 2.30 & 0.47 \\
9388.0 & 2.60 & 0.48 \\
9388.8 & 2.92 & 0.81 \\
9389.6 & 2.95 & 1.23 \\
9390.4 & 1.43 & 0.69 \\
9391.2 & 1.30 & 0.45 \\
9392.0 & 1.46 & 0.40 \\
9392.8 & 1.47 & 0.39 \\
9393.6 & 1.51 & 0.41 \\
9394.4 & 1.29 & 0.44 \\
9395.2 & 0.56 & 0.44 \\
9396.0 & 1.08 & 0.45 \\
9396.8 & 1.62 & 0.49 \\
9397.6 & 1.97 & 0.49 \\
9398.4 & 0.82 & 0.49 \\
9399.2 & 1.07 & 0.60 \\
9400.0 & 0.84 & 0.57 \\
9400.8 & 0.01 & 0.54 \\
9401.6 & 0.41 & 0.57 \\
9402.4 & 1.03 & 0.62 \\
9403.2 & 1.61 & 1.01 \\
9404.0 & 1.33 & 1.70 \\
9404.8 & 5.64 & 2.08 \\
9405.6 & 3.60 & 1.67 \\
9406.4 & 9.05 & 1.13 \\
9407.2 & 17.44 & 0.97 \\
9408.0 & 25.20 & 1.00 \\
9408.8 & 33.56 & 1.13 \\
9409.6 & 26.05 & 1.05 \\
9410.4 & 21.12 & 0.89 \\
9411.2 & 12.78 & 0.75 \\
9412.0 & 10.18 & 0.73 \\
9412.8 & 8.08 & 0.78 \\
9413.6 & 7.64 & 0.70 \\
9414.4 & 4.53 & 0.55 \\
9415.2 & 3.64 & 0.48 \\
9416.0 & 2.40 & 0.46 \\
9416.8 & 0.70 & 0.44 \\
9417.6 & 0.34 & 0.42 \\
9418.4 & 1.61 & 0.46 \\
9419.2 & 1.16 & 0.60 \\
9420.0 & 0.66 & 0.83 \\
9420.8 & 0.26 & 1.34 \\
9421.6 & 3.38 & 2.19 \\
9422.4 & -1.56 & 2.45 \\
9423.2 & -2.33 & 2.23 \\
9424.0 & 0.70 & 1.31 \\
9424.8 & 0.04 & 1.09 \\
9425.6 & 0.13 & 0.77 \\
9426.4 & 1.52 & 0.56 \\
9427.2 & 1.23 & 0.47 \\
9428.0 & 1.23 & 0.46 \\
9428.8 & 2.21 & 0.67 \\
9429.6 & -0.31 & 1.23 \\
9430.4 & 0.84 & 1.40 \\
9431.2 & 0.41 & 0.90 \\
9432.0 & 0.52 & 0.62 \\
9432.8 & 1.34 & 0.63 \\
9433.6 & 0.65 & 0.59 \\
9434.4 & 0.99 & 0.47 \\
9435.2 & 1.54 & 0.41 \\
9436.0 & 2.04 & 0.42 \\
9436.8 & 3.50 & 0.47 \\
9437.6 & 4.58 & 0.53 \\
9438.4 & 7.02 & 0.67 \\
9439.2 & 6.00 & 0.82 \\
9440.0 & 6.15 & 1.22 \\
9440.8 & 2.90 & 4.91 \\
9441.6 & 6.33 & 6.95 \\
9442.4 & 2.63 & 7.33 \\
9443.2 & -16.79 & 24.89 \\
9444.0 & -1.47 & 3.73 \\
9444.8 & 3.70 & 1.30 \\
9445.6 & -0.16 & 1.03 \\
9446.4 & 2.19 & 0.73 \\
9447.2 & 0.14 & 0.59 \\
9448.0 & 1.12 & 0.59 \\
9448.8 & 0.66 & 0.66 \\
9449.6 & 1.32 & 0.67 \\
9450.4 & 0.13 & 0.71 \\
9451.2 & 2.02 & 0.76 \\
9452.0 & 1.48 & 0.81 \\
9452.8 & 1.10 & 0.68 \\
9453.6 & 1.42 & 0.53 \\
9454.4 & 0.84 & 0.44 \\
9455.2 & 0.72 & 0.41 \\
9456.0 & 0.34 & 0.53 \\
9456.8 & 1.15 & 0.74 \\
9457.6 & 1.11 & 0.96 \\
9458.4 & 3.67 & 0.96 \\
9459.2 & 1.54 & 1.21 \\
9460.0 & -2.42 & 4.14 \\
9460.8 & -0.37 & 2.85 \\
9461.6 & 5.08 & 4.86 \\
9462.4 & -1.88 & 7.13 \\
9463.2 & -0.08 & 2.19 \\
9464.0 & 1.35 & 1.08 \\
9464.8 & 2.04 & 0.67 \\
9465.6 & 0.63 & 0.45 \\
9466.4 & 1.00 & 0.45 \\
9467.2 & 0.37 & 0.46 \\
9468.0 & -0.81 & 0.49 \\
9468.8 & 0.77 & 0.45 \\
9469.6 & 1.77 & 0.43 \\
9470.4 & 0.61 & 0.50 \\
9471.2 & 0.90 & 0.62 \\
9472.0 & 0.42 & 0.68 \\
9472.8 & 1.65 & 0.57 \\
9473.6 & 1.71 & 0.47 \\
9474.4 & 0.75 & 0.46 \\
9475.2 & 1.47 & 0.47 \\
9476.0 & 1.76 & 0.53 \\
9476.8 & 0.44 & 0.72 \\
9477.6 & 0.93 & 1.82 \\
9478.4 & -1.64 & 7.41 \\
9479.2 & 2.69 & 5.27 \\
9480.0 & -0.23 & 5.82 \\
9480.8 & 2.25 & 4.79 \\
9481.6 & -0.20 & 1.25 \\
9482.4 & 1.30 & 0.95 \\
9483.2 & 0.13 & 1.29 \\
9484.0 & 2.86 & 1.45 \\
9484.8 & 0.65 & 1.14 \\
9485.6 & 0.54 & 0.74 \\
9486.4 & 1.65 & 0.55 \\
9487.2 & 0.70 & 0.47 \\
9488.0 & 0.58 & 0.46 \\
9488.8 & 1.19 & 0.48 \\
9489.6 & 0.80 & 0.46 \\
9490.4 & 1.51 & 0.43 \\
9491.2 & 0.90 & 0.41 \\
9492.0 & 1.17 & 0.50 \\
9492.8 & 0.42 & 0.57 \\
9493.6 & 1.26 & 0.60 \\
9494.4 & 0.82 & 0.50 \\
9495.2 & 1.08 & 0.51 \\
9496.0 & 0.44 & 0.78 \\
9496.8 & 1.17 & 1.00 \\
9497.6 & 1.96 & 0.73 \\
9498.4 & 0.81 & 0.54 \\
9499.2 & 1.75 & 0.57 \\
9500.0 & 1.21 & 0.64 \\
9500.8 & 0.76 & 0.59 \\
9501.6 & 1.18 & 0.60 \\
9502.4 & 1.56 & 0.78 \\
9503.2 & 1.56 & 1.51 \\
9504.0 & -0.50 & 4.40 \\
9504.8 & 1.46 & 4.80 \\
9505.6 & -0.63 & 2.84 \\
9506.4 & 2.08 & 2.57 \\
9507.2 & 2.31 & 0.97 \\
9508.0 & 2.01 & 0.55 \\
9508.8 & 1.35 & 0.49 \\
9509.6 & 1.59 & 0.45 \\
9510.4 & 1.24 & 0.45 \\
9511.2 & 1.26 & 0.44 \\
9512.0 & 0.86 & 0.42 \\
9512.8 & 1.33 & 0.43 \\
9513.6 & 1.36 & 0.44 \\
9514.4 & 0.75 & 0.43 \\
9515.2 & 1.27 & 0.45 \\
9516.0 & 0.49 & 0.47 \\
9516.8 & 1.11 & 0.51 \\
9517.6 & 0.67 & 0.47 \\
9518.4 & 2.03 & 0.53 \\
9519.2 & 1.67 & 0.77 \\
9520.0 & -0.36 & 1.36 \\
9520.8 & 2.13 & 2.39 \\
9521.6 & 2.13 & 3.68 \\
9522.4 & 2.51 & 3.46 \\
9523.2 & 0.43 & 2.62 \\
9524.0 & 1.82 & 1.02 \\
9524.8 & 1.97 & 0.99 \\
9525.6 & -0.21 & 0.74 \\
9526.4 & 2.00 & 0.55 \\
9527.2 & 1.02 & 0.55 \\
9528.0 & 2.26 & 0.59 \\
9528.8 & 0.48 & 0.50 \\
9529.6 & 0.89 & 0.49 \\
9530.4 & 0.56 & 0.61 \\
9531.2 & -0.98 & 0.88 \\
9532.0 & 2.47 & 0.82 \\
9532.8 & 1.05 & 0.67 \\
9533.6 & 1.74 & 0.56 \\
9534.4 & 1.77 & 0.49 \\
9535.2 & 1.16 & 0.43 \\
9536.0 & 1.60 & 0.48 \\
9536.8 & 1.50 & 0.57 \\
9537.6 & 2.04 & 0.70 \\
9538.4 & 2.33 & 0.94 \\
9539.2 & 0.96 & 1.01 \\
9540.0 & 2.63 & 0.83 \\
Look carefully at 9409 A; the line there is H-alpha 6563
